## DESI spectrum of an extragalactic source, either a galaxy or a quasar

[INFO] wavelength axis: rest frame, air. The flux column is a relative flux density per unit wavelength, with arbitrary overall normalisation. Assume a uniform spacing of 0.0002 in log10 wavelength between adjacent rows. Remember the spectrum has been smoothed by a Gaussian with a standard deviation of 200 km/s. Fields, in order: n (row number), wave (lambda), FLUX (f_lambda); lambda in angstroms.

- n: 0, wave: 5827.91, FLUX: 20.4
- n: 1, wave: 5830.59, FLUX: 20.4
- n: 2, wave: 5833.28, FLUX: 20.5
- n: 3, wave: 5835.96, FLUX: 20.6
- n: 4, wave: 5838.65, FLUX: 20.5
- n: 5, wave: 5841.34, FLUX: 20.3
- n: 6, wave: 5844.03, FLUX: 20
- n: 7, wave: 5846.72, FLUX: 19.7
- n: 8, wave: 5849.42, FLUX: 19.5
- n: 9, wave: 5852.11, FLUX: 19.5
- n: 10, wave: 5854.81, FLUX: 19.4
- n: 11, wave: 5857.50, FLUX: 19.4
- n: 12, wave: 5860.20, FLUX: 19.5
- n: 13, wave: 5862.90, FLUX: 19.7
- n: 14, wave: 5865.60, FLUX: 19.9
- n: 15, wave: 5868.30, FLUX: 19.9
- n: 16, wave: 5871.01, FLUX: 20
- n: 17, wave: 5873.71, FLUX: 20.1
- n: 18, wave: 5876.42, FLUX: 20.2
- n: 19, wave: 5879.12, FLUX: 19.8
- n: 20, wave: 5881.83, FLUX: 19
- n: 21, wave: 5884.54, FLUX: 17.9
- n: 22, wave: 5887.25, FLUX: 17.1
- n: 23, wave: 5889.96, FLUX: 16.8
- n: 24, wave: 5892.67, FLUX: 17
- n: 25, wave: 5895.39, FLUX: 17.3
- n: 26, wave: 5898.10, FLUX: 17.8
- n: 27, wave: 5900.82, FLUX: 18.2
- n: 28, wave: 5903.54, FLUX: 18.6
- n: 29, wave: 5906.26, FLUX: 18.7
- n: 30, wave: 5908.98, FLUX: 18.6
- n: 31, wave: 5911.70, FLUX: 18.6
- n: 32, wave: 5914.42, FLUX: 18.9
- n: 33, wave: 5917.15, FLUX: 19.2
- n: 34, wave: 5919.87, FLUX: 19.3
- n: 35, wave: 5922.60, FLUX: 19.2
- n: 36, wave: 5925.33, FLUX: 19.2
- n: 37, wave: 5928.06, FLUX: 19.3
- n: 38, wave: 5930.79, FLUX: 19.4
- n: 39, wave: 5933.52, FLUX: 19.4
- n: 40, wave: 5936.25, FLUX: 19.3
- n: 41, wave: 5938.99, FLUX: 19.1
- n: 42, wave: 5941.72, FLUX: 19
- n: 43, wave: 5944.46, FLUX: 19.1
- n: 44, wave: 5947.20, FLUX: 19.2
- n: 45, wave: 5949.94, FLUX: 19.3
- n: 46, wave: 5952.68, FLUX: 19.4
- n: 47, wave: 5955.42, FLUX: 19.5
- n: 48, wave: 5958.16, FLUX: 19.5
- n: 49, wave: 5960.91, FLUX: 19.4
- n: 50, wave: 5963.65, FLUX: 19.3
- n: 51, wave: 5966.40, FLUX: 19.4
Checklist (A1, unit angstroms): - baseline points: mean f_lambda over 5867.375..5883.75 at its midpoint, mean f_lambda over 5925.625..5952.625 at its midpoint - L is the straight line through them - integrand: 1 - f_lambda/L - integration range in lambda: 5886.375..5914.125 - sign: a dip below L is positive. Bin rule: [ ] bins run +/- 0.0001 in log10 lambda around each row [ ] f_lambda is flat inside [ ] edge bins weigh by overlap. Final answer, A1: 2.3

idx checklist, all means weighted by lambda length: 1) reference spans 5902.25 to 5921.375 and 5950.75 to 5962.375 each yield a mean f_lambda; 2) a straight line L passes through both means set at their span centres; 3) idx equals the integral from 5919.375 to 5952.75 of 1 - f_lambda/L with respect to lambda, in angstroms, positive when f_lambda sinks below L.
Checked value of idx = -0.1 angstroms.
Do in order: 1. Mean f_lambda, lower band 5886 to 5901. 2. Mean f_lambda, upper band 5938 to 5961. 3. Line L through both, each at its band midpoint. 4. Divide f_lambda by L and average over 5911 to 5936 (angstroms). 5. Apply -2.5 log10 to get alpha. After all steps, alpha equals -0.05 mag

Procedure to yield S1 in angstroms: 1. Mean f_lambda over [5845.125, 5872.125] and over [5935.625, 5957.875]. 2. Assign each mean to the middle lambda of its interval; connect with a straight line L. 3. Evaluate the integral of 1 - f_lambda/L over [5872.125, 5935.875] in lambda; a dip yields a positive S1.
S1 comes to 2.4 angstroms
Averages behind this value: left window 19.6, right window 19.2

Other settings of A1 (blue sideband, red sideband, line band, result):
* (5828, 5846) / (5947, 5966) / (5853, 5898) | 2.6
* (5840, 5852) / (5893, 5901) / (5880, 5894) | 0.3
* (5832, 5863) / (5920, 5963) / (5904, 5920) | 0.5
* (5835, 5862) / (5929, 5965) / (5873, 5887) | 0.3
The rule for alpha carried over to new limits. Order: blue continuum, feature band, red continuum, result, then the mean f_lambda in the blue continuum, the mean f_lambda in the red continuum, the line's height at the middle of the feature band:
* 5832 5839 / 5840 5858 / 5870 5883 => 0.03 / 20.6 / 19.8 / 20.3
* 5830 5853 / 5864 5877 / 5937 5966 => -0.01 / 20.1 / 19.3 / 19.9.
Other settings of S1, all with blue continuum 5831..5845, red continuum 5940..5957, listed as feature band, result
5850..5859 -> 0.3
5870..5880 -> 0.0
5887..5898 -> 1.5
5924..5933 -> 0.1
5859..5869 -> 0.2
